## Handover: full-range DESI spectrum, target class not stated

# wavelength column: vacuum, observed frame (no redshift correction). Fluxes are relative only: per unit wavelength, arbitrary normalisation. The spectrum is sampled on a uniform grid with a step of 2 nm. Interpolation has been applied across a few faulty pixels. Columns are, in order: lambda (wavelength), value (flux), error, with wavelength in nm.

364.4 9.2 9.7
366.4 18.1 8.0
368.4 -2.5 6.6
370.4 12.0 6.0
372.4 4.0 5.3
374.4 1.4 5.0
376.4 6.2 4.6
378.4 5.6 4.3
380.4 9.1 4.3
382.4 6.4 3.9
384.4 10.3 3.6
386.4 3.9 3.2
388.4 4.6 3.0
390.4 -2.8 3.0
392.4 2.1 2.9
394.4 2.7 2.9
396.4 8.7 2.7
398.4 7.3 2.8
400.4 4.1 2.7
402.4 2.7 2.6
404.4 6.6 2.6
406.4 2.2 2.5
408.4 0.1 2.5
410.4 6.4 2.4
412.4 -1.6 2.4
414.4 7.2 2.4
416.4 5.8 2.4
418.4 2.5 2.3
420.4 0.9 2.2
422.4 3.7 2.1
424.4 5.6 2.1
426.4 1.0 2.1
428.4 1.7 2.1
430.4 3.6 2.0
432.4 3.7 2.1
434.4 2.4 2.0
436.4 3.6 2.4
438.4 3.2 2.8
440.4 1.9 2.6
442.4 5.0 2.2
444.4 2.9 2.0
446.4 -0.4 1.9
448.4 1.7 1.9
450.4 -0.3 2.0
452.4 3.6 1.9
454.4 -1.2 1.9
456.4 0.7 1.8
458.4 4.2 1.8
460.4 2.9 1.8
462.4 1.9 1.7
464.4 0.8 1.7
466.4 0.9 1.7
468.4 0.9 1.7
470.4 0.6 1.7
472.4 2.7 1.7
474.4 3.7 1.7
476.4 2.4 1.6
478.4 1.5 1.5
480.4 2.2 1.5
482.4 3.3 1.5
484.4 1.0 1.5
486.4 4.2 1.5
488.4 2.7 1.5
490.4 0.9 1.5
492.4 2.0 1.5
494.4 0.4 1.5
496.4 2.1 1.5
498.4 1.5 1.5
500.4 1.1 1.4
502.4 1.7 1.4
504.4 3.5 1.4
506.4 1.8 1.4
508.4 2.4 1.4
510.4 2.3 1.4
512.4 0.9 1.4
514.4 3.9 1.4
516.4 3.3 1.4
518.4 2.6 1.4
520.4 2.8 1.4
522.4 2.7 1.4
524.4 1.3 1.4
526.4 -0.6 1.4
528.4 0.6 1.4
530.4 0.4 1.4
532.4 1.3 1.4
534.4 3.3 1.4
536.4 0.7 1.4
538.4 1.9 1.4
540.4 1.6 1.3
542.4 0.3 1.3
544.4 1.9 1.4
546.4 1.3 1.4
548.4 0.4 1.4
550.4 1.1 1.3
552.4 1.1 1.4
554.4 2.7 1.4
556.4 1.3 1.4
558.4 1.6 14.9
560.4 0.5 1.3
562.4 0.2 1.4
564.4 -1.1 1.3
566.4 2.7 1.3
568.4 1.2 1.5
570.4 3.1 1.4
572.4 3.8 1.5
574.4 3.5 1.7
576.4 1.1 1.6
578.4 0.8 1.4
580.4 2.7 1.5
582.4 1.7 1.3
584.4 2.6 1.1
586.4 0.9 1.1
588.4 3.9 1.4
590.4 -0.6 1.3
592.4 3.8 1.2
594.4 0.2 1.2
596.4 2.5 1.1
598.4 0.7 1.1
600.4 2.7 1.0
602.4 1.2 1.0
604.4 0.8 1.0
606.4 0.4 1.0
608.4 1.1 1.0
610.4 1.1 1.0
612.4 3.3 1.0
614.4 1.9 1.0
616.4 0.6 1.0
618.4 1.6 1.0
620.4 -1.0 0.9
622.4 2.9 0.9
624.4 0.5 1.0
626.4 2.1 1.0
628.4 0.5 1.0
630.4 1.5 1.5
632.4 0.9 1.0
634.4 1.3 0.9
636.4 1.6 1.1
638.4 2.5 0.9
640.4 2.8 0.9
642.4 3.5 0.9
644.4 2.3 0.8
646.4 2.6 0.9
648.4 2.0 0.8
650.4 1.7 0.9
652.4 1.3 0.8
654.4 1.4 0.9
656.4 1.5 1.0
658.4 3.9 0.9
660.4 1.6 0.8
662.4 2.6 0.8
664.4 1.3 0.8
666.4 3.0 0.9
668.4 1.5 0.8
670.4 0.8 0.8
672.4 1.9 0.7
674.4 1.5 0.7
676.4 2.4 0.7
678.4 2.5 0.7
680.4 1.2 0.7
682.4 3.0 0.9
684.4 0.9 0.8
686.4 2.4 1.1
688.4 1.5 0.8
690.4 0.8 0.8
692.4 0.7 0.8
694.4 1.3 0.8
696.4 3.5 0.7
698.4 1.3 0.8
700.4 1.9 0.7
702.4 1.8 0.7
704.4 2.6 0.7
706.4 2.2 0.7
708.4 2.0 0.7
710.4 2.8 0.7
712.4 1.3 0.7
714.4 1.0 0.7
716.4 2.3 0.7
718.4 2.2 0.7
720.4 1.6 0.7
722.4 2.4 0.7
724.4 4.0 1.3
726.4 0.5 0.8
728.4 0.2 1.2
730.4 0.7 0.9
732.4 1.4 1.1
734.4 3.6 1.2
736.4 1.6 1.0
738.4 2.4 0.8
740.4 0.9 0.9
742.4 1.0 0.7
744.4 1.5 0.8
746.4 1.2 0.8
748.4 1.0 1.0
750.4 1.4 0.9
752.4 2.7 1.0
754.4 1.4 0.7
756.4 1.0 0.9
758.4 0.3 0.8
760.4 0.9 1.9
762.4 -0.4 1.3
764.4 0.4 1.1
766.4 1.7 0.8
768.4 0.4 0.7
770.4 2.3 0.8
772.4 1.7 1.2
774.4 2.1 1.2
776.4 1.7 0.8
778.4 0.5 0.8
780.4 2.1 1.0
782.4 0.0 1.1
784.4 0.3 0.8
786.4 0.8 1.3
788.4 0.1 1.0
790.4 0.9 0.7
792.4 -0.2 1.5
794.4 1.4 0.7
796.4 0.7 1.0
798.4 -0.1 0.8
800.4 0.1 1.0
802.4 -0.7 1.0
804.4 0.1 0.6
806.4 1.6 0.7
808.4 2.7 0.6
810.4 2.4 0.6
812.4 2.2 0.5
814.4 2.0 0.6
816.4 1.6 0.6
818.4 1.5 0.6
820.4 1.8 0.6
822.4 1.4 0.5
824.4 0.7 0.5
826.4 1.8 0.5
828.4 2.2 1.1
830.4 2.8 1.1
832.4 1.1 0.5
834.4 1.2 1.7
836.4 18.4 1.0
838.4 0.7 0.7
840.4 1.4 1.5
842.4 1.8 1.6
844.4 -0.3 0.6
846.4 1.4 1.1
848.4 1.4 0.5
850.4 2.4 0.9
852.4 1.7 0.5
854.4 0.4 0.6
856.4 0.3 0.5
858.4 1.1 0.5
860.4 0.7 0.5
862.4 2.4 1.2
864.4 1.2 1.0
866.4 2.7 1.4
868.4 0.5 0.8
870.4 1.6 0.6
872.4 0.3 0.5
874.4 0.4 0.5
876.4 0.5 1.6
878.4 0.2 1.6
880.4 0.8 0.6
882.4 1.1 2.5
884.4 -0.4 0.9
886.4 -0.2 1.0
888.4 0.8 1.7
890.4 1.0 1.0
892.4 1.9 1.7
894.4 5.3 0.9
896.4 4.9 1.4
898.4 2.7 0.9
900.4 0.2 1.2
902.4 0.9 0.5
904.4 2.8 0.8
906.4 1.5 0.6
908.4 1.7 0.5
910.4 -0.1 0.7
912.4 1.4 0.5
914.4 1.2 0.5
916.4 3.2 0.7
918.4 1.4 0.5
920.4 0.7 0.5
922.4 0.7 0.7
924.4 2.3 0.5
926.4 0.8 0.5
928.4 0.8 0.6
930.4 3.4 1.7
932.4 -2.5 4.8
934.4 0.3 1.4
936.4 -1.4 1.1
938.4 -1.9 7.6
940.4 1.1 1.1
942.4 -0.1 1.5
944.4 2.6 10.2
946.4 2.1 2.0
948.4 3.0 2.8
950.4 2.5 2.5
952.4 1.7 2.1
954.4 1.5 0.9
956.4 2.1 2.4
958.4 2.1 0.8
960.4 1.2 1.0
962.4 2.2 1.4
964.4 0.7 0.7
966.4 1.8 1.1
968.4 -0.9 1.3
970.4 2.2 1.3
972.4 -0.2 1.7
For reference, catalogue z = 1.40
